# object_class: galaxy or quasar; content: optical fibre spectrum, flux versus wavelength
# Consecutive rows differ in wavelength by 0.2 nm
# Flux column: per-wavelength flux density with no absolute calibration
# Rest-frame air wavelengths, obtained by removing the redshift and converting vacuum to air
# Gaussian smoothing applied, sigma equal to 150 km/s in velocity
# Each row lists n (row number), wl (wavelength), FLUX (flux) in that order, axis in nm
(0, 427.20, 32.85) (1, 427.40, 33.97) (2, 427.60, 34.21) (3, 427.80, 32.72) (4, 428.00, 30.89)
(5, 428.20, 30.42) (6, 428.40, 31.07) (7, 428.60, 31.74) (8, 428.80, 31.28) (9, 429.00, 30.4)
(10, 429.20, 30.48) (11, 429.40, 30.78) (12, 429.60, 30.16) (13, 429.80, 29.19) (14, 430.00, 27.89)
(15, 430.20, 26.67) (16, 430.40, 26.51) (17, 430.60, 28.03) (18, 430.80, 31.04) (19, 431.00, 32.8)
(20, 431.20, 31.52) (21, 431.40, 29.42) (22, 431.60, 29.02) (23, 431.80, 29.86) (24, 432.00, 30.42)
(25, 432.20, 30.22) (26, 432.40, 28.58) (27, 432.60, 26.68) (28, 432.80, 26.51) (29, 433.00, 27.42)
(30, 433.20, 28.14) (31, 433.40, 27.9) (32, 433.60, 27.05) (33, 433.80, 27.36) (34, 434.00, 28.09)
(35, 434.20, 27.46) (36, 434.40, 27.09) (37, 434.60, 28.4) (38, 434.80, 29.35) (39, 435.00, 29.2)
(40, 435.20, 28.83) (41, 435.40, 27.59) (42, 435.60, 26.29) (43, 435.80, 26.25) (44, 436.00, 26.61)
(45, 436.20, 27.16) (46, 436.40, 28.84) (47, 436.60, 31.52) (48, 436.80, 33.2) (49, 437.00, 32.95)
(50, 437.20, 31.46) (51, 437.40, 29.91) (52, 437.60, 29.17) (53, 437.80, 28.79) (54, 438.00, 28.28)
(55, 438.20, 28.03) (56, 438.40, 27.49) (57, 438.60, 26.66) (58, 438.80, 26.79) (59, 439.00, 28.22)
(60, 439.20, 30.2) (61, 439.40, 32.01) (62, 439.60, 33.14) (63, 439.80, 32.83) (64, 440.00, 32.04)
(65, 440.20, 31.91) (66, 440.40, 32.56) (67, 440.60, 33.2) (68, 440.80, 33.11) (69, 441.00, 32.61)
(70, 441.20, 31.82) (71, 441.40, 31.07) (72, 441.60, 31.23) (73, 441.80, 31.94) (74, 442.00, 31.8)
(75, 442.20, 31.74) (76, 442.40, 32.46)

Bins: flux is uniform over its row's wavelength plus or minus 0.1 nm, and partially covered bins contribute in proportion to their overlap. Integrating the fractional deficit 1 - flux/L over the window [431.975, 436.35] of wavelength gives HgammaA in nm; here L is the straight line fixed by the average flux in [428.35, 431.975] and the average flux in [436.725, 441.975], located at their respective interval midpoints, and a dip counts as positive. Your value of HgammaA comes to 0.356 nm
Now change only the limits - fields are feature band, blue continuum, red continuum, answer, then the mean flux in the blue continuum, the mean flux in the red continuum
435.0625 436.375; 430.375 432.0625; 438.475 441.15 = 0.142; 30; 31.2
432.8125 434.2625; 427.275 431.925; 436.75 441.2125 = 0.141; 30.5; 30.7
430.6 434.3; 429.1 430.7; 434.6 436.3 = -0.076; 28.7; 27.7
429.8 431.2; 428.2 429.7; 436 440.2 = 0.074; 30.8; 29.9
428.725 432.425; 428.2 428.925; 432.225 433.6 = -0.022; 31.2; 27.6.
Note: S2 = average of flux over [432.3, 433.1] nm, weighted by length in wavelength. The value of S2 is 27.3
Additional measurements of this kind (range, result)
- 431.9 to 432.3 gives 30.3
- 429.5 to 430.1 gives 29.1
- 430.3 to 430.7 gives 27.3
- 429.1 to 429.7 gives 30.5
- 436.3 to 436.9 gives 31.2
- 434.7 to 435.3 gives 29.1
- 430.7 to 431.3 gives 31.8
